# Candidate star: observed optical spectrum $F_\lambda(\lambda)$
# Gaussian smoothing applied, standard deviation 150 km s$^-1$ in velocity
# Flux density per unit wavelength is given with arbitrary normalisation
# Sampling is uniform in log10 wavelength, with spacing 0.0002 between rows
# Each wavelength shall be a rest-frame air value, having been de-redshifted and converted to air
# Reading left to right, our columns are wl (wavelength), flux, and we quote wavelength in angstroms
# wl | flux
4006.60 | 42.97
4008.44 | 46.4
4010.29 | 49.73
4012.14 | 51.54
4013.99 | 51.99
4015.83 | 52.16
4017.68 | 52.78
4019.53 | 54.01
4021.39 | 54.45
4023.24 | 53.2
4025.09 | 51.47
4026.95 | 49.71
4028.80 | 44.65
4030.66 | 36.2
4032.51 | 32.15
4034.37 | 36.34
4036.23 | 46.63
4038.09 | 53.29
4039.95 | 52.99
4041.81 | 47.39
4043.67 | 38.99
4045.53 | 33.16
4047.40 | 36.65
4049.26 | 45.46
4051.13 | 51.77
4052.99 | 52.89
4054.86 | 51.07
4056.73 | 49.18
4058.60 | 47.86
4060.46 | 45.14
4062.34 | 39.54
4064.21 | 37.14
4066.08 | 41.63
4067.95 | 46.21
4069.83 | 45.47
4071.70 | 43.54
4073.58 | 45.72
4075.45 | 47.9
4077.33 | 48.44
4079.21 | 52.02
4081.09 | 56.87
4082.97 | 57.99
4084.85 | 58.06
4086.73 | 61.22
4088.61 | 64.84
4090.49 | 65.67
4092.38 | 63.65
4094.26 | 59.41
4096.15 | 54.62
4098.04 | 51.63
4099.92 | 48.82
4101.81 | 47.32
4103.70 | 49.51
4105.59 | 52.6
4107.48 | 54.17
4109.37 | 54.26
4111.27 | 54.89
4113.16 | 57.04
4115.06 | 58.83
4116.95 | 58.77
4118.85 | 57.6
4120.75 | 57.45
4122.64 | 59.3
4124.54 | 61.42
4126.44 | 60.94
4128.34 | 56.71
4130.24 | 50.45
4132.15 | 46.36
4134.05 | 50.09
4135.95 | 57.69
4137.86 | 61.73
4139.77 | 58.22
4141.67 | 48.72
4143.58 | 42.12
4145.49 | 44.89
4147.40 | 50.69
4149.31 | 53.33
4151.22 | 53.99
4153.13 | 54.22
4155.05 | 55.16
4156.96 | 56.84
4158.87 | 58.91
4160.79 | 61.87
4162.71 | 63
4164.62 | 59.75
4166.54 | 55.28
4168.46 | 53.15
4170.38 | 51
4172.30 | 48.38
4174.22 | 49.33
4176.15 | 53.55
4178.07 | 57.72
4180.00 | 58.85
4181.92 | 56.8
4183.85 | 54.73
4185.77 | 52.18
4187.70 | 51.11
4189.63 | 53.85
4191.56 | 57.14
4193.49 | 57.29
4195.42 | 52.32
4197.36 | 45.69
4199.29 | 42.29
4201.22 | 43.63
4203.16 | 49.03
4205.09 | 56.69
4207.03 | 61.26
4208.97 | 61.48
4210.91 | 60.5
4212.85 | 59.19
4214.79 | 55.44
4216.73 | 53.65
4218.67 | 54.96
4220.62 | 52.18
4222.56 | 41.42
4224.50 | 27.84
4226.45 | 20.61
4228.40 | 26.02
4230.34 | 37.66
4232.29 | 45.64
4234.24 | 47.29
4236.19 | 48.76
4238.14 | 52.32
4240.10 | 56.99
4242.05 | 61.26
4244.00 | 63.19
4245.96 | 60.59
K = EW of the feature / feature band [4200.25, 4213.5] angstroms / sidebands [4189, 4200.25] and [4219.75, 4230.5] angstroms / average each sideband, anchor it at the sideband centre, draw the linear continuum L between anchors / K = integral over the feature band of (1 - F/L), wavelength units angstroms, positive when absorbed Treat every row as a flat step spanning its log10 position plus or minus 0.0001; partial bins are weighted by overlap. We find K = -3.6 angstroms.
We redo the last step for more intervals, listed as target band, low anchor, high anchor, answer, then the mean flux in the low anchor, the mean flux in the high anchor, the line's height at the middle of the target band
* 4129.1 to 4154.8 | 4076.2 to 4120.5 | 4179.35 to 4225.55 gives 1.23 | 56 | 52.4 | 54.5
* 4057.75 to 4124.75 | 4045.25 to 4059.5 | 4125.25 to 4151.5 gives -4.78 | 46.6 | 52.6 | 49.3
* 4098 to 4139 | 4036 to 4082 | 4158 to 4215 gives -3.90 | 46.3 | 54.7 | 50.2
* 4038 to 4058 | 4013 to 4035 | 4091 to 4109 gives 1.29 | 47.6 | 53.8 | 49.6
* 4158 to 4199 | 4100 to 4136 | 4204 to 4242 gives -2.65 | 54.8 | 48.7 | 51.3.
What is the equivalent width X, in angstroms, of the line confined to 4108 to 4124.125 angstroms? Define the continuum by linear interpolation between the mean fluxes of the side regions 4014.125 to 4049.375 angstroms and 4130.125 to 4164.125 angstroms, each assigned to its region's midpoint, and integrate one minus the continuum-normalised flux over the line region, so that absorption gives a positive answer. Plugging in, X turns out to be -1.7 angstroms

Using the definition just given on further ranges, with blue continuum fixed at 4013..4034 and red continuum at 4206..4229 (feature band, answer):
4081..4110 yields -4.90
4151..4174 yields -3.64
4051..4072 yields 1.02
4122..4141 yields -3.14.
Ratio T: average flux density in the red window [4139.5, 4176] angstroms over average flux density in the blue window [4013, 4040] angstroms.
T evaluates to 1.12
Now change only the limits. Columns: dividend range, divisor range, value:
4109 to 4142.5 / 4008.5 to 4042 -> 1.16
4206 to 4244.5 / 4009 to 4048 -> 1.05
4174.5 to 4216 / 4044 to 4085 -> 1.16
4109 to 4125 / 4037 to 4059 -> 1.24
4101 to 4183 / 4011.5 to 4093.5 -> 1.12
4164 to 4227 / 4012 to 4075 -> 1.12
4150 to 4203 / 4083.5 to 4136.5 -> 0.96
